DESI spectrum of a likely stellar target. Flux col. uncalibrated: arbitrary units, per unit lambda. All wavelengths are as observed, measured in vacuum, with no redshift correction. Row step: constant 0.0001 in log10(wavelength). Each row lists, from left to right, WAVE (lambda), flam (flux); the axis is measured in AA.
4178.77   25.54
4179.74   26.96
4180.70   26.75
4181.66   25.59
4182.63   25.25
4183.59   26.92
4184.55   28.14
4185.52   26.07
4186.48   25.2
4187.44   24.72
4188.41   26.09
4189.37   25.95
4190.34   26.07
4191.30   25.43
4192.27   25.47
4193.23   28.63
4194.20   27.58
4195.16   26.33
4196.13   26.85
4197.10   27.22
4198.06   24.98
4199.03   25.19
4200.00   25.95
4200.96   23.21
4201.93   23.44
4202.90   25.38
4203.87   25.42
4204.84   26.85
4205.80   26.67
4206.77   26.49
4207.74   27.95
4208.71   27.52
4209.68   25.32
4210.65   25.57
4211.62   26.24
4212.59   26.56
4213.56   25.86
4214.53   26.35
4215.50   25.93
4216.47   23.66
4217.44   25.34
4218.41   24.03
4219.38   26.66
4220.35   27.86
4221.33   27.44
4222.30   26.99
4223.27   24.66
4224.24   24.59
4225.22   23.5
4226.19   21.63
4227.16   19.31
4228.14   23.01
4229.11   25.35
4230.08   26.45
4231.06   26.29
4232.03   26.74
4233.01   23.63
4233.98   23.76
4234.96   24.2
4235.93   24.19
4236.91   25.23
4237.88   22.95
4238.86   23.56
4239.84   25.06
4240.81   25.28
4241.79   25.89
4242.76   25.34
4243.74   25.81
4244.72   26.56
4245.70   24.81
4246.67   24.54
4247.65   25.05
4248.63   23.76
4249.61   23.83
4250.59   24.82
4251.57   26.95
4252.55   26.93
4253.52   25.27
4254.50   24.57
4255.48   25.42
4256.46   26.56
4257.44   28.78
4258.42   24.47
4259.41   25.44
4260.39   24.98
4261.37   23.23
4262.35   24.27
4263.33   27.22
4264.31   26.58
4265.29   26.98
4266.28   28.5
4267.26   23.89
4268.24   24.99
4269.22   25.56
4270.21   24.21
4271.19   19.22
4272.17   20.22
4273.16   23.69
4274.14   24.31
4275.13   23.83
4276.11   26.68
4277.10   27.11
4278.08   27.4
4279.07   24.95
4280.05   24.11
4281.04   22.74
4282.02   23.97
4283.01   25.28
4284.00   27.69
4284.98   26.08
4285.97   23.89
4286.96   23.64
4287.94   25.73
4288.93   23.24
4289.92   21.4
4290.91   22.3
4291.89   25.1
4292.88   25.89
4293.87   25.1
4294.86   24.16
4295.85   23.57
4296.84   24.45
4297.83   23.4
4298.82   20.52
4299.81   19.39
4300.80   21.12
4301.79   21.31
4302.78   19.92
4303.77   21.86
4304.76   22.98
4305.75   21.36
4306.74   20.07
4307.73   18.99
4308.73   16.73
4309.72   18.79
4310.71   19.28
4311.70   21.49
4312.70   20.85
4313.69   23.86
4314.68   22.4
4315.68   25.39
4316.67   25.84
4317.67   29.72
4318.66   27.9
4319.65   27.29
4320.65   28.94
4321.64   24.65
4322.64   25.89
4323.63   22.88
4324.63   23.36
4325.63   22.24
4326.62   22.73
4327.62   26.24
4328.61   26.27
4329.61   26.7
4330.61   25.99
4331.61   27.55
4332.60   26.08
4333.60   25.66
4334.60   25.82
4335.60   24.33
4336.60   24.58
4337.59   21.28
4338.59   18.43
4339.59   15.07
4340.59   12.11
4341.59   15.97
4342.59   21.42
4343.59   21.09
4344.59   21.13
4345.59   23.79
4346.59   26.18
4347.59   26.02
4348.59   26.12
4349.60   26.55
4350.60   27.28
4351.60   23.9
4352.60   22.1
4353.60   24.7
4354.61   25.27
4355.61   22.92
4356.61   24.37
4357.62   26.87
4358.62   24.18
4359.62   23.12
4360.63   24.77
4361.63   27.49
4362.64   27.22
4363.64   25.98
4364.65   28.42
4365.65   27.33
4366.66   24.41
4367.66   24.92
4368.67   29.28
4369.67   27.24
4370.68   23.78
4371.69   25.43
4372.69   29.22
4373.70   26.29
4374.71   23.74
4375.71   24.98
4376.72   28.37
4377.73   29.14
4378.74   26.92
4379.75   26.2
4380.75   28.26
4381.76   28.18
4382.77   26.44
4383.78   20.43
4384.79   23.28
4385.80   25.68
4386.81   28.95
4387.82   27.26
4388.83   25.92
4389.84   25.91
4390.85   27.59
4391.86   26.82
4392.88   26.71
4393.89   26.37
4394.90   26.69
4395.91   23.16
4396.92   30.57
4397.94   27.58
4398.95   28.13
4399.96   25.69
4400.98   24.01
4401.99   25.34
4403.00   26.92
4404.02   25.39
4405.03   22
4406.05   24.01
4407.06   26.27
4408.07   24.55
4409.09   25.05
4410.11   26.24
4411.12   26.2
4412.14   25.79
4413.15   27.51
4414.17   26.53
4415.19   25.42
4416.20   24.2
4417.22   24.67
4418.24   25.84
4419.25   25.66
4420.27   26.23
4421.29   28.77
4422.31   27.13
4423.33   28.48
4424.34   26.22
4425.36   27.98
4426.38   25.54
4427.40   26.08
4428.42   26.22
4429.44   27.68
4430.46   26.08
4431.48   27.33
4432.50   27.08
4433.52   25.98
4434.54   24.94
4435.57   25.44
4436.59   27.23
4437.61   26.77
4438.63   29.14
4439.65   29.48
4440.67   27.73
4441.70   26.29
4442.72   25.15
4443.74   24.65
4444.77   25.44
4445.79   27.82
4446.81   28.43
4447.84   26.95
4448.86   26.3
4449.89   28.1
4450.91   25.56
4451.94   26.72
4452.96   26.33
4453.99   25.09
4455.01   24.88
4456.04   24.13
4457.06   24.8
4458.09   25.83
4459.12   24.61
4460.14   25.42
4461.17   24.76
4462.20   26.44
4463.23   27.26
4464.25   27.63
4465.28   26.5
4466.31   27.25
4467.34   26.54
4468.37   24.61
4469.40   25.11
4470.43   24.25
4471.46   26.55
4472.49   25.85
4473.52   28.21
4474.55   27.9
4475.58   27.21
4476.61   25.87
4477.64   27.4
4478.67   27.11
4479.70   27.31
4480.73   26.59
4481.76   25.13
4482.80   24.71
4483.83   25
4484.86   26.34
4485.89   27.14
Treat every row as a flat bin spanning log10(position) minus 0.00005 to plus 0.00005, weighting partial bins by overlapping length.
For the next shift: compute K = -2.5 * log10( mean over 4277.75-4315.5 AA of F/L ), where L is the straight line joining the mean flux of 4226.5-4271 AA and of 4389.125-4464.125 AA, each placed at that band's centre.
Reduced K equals 0.12 mag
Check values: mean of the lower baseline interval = 25.1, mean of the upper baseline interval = 26.2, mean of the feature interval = 22.8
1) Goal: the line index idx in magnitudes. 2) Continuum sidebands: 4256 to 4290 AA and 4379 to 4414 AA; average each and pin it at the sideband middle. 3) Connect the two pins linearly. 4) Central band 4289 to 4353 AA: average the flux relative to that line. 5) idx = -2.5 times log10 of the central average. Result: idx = 0.10 mag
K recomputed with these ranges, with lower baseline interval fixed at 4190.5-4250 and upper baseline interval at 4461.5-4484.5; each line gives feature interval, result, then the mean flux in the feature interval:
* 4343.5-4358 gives 0.05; 24.6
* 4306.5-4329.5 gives 0.09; 23.7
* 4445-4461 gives 0.01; 26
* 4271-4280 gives 0.05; 24.3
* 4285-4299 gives 0.08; 23.9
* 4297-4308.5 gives 0.22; 21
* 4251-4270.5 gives -0.01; 25.8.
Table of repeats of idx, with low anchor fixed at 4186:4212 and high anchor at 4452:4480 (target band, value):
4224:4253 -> 0.059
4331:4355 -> 0.134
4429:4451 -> -0.030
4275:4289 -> 0.036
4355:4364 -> 0.036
